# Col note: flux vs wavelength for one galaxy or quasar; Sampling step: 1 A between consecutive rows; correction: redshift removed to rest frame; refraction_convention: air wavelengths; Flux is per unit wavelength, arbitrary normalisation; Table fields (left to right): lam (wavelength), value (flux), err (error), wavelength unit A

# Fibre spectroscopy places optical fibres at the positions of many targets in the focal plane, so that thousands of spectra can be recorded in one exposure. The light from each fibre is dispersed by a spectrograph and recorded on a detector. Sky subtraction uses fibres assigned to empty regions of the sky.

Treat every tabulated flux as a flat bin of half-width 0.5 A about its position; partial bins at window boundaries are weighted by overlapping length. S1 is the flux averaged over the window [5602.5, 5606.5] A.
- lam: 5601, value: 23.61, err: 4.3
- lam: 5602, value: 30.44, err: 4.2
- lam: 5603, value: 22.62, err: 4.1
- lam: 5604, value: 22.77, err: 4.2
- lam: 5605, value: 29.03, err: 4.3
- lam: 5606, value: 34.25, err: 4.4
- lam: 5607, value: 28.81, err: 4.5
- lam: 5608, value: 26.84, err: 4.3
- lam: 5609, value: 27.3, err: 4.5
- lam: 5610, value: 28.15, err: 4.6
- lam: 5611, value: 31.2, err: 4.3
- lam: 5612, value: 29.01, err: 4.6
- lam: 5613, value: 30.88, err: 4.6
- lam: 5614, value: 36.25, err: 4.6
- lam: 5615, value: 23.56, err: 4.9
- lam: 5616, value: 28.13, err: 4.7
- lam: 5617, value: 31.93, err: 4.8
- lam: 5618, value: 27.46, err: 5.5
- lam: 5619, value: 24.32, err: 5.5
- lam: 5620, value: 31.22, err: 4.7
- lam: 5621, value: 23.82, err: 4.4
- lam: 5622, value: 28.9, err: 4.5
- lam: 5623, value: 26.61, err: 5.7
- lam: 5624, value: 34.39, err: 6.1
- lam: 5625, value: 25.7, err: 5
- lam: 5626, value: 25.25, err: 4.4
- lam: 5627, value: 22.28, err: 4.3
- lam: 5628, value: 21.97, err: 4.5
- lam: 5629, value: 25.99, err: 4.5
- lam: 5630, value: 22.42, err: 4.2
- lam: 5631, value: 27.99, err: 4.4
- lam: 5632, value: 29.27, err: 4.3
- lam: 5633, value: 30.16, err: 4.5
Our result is 27.2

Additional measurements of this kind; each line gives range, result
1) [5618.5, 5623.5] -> 27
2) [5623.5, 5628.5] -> 25.9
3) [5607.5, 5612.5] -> 28.5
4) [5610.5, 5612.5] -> 30.1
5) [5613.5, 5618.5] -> 29.5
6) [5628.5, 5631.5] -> 25.5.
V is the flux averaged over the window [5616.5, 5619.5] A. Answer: 27.9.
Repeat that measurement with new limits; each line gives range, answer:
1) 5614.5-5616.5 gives 25.8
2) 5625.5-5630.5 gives 23.6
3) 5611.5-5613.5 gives 29.9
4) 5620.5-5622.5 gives 26.4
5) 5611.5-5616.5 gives 29.6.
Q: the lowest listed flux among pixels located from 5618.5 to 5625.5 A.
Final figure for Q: 23.82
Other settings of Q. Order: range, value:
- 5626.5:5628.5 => 21.97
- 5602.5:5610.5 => 22.62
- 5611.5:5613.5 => 29.01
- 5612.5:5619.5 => 23.56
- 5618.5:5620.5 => 24.32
